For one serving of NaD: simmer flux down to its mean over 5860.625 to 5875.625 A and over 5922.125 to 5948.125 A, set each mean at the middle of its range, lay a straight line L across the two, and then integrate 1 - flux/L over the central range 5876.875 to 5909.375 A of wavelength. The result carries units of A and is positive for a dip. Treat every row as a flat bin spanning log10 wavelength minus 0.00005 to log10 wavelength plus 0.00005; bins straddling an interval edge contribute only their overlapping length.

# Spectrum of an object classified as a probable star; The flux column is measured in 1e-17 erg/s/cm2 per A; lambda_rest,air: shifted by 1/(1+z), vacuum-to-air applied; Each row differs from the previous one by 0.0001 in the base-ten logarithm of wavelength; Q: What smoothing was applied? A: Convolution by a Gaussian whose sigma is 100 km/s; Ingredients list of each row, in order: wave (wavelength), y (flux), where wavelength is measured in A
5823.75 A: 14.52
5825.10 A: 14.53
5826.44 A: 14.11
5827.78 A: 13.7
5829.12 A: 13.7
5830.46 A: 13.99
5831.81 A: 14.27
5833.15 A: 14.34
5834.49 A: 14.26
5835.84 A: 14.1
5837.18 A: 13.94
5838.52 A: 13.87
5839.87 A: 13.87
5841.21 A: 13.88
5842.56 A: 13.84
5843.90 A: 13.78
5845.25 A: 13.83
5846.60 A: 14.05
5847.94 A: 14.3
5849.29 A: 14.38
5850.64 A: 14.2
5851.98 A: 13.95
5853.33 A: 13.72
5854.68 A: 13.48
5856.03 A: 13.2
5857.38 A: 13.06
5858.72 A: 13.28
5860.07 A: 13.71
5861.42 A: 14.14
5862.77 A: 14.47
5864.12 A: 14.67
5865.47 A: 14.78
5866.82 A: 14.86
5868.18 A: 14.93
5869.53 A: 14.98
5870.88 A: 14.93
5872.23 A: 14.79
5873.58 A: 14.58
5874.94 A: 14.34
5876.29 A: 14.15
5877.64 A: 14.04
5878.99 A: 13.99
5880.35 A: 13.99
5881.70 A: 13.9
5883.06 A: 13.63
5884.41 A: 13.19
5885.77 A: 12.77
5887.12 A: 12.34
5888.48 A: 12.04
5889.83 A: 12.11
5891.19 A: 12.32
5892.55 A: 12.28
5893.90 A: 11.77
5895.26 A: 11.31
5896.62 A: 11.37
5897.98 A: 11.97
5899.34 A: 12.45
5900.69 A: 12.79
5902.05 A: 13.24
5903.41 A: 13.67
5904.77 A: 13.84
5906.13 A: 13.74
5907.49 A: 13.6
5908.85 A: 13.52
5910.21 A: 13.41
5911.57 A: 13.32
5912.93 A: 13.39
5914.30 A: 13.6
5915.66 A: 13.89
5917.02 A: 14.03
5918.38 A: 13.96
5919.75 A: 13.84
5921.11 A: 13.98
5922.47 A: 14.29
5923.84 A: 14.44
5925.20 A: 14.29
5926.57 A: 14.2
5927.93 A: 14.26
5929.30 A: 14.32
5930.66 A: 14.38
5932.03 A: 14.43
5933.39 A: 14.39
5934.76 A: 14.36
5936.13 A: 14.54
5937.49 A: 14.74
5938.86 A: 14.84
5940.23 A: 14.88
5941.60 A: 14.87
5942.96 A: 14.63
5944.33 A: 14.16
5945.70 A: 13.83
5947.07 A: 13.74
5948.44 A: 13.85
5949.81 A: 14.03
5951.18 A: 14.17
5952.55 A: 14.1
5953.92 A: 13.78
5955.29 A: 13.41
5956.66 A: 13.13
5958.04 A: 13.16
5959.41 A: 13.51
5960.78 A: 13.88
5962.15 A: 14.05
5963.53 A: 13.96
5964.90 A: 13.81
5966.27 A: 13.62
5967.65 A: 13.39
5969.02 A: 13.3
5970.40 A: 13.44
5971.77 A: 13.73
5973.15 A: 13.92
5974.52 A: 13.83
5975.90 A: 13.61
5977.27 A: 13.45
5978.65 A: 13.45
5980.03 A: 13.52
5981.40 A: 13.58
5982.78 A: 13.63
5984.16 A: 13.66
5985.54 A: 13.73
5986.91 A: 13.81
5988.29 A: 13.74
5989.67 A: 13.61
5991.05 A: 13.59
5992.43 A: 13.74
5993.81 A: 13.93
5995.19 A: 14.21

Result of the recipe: 3.7 A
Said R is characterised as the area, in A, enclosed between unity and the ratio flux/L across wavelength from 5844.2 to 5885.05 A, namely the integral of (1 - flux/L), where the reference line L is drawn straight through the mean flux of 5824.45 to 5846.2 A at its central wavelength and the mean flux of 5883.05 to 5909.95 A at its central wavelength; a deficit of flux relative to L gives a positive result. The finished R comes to -2.3 A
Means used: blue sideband 14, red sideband 12.7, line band 14.1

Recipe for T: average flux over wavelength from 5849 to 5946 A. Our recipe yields 13.8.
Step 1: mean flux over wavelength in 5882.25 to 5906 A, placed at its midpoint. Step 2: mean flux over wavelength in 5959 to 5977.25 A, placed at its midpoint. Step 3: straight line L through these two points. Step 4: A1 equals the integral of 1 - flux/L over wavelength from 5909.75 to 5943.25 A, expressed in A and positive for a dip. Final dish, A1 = -2.9 A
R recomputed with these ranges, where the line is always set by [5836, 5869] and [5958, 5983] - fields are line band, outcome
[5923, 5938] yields -0.68 A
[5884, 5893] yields 0.96 A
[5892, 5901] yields 1.25 A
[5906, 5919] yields 0.17 A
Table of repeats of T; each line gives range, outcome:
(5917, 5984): 14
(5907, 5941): 14.1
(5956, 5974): 13.6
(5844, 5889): 14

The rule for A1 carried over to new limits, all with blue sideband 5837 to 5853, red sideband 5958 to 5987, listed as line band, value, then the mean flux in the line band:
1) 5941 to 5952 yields -0.3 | 14.2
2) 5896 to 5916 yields 0.9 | 13.2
